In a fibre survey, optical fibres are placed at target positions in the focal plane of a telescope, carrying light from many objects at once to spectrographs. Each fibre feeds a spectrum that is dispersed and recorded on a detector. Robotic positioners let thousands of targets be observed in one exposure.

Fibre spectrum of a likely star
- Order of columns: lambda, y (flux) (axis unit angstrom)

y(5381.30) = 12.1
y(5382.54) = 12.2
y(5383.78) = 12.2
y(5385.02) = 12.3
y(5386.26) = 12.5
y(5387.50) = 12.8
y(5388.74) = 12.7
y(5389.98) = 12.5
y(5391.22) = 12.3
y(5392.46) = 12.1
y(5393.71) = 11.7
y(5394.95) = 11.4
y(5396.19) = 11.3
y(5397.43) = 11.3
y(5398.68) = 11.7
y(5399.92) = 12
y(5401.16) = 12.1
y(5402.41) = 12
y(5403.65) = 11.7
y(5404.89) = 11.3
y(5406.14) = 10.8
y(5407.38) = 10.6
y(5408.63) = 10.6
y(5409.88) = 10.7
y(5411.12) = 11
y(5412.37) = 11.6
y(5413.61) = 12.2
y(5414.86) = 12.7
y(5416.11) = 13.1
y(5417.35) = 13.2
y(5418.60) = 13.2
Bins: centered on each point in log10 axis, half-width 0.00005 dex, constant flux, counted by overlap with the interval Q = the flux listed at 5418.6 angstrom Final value 13.2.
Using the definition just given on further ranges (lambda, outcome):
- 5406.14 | 10.8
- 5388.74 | 12.7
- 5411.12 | 11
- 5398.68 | 11.7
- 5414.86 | 12.7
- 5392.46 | 12.1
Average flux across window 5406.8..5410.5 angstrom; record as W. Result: 10.6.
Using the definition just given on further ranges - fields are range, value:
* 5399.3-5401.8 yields 12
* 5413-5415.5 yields 12.4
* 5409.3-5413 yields 11.1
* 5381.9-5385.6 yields 12.2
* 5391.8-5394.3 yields 11.9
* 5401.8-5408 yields 11.3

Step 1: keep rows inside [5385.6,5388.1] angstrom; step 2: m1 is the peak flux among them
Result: 12.8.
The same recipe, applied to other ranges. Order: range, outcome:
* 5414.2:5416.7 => 13.1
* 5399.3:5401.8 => 12.1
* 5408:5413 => 11.6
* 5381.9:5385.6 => 12.3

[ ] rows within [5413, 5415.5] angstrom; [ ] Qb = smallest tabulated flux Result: 12.2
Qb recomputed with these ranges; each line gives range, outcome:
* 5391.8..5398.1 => 11.3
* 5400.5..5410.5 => 10.6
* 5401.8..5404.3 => 11.7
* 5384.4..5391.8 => 12.3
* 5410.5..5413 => 11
